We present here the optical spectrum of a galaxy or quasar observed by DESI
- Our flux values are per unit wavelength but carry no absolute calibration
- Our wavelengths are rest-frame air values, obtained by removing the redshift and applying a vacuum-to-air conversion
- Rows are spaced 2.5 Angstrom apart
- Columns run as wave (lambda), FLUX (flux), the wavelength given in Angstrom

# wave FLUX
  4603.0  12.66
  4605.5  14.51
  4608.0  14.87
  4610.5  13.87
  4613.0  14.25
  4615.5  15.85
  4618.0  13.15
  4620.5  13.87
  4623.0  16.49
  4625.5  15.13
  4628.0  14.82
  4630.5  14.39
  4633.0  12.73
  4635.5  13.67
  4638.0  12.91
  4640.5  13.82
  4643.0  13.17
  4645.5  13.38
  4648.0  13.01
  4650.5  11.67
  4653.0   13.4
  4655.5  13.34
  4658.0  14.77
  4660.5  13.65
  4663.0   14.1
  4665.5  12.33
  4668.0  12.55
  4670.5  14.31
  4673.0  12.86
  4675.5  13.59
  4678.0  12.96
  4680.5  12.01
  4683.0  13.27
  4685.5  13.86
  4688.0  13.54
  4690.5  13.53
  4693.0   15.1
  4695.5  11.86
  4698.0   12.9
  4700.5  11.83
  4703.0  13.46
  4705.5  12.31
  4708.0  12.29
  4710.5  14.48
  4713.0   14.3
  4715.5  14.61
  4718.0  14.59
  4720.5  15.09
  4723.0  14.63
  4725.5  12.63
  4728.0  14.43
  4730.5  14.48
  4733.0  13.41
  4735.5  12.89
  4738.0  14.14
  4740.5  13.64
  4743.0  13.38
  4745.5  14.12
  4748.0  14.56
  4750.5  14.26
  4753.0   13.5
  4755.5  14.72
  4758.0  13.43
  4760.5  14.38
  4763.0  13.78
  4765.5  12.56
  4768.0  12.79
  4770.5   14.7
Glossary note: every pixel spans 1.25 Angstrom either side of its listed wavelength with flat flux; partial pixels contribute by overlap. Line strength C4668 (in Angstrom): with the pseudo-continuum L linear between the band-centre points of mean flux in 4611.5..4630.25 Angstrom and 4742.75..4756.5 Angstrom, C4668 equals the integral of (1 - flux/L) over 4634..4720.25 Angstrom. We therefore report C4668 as 6.7 Angstrom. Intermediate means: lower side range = 14.8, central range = 13.4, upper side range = 14.1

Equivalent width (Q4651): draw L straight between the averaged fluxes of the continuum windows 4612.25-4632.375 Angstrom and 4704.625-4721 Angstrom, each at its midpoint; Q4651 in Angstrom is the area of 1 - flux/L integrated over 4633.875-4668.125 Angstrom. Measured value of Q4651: 2.8 Angstrom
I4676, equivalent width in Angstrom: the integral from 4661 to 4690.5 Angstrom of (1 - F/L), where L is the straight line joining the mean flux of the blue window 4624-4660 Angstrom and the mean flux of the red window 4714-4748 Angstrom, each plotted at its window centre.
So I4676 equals 1.1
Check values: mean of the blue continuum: 13.6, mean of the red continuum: 14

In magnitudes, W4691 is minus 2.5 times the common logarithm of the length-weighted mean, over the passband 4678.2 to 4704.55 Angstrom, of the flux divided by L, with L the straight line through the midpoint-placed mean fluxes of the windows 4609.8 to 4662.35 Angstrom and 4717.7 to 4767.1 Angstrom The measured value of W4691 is 0.06 mag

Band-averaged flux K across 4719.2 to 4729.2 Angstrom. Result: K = 14.2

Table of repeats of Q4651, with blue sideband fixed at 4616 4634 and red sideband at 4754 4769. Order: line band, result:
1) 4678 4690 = 0.79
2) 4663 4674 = 0.81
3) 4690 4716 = 1.28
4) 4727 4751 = -0.27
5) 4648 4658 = 0.84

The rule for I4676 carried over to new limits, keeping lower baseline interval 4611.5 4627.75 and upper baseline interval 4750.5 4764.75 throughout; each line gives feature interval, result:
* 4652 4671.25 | 1.3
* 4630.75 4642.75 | 1.1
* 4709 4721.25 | -0.3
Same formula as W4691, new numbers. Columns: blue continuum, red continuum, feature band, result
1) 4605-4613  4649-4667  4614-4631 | -0.06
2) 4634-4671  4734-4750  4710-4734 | -0.04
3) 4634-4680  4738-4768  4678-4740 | 0.00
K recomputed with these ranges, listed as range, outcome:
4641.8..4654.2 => 12.9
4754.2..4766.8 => 13.8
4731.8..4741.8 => 13.5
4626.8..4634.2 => 14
